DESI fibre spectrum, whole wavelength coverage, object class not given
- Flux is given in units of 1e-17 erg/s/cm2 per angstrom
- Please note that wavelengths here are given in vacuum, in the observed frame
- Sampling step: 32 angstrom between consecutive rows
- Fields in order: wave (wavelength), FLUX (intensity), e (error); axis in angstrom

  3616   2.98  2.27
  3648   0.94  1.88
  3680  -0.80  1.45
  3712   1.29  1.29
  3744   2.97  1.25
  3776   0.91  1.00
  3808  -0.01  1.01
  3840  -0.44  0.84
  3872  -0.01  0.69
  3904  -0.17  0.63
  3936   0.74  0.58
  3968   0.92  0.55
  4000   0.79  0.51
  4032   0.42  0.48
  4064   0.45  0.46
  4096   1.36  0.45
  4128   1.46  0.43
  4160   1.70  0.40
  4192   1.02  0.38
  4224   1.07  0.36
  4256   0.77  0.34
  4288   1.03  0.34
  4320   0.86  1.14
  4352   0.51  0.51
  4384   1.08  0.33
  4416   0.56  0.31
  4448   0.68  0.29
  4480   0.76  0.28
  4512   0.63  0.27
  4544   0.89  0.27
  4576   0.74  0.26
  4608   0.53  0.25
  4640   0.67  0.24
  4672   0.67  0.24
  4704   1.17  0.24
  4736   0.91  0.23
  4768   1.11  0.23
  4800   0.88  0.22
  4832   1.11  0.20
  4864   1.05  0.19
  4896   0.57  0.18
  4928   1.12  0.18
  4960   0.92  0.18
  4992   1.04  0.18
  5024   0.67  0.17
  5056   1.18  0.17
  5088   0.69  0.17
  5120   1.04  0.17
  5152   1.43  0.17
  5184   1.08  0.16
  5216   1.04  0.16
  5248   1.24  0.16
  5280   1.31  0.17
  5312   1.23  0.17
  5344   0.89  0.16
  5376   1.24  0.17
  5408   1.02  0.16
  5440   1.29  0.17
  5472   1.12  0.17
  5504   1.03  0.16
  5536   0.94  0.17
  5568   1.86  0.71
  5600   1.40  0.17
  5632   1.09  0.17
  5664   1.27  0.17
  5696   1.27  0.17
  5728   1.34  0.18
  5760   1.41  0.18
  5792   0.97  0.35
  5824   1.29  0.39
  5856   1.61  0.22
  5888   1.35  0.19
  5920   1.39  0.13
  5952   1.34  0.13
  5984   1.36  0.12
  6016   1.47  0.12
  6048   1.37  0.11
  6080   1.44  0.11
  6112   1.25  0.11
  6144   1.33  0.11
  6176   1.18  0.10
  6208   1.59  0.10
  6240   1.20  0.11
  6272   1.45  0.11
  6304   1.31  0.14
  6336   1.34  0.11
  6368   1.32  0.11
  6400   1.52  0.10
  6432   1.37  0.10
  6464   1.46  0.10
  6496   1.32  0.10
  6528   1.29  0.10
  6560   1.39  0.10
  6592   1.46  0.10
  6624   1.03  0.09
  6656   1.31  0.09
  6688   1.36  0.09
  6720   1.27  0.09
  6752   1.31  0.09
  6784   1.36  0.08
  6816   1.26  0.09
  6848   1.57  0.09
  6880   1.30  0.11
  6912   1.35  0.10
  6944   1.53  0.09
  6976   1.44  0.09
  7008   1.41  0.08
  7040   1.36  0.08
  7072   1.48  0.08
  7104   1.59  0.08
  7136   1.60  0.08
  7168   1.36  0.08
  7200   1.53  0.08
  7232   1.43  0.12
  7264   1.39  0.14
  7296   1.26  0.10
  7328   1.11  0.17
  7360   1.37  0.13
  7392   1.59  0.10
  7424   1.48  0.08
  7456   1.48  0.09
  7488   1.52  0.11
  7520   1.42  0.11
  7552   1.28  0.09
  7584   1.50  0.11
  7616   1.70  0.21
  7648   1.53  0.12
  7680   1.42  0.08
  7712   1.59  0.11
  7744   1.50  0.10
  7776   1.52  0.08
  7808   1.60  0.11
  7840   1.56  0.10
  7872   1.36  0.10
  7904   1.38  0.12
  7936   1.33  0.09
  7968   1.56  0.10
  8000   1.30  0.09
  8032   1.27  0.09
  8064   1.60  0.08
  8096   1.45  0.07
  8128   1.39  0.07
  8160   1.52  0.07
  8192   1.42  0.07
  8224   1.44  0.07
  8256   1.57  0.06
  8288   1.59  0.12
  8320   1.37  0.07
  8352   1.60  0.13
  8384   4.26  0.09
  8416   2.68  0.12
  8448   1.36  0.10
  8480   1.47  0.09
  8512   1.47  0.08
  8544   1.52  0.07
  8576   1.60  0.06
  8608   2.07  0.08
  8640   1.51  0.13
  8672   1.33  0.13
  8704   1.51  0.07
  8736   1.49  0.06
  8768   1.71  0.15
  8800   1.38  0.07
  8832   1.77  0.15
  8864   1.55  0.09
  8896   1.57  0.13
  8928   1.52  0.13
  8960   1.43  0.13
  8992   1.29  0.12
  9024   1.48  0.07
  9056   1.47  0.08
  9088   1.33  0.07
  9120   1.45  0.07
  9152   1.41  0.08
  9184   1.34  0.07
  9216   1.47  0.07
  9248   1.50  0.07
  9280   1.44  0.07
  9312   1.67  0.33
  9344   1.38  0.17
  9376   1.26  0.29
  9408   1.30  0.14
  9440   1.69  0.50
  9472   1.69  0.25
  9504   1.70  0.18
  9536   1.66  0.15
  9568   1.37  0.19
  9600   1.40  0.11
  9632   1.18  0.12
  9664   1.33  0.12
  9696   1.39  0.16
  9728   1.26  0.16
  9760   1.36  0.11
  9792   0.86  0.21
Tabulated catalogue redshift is 0.28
